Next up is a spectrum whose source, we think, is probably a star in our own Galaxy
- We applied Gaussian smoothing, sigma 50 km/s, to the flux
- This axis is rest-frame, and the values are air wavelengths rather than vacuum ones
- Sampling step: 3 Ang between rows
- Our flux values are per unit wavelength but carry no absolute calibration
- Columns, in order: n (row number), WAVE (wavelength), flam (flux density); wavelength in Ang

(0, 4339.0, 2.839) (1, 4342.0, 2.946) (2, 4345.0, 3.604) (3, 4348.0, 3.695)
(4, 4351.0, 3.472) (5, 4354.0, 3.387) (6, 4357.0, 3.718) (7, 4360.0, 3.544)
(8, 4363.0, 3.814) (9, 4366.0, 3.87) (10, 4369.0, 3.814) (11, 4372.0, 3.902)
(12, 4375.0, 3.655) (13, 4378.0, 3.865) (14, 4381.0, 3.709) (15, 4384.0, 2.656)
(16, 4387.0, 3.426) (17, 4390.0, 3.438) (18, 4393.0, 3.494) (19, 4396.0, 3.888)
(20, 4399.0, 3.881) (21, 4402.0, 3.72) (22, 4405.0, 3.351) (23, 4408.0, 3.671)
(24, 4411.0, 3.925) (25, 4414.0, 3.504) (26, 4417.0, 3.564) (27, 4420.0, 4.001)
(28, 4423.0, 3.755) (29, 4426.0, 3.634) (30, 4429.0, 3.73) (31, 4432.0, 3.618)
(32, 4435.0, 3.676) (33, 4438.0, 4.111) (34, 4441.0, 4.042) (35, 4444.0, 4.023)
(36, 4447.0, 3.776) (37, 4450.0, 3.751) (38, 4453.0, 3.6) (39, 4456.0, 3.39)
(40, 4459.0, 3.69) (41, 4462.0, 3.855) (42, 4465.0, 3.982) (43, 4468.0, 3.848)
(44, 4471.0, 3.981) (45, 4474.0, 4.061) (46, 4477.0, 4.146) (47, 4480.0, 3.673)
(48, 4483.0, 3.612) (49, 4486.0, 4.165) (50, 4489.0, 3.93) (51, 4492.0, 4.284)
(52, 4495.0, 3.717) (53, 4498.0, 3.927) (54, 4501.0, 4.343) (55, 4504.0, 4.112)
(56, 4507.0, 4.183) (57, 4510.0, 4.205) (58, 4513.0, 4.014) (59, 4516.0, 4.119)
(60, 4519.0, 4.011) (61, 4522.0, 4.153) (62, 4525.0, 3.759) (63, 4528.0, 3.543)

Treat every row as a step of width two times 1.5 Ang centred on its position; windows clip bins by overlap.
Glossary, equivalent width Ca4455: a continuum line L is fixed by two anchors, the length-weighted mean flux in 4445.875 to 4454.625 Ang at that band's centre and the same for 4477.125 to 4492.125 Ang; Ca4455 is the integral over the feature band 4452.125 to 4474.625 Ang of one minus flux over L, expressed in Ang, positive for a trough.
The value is -0.1 Ang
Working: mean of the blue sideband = 3.7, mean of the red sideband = 3.92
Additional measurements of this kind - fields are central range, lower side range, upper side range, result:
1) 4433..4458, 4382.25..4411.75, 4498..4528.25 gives -0.2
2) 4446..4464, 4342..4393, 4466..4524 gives 0.9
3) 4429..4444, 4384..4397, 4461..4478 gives -0.4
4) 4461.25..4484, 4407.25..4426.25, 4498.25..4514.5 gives 0.5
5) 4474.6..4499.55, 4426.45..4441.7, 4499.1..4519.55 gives 0.7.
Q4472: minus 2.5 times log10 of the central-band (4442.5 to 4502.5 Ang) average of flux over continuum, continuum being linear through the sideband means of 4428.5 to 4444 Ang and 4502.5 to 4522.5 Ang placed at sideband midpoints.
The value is 0.026 mag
